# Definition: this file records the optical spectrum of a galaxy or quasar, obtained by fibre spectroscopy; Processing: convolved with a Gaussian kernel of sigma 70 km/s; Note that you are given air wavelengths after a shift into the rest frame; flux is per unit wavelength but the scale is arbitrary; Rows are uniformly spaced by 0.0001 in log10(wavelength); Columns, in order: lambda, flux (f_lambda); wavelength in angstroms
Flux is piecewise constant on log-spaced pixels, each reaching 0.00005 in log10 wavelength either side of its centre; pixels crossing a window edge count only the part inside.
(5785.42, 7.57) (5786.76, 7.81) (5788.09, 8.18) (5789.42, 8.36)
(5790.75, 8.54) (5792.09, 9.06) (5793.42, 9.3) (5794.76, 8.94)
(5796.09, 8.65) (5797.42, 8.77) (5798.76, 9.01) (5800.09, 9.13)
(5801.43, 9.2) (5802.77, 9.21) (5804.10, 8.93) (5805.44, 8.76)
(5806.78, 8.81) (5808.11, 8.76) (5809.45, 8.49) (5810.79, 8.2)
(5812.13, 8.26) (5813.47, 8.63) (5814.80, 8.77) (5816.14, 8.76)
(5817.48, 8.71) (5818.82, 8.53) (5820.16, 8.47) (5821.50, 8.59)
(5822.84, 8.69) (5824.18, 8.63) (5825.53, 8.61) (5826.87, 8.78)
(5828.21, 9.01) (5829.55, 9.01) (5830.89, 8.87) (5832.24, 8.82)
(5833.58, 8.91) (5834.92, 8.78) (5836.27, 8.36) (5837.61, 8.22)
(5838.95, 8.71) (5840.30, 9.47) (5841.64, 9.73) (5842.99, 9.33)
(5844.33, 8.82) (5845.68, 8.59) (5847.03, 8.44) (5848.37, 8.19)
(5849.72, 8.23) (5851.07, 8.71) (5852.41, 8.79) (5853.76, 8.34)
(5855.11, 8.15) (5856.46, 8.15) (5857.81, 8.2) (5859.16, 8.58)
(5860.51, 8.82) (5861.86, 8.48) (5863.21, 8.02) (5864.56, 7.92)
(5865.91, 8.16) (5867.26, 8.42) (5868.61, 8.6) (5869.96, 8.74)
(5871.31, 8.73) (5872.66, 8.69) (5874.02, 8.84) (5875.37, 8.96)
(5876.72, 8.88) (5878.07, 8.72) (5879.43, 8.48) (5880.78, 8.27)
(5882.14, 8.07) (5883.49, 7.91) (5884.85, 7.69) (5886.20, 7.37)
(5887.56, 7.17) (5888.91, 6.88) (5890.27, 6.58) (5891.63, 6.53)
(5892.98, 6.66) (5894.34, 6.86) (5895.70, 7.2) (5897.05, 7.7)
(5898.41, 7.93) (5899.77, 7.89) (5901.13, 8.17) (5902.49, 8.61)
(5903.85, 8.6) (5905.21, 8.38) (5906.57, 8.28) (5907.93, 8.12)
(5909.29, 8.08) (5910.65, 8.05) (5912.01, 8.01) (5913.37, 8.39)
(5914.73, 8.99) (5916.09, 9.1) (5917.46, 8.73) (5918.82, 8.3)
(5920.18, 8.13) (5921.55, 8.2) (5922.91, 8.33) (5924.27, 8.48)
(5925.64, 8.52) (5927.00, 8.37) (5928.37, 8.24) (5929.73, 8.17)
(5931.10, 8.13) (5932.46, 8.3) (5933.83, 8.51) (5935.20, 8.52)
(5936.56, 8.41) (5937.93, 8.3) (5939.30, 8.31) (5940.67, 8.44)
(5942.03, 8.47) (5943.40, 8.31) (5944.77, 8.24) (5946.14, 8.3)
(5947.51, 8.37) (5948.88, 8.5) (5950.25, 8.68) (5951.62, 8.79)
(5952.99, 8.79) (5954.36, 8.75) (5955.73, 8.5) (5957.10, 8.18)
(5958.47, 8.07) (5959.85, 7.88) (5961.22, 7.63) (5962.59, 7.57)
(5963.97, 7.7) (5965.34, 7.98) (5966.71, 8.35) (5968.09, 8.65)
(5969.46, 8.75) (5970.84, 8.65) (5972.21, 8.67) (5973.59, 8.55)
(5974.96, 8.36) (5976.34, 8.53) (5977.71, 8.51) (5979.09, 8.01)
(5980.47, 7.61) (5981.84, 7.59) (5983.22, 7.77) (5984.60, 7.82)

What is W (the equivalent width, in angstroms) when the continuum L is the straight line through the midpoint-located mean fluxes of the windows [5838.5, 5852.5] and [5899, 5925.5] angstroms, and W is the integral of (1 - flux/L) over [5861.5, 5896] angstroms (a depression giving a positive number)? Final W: 2.6 angstroms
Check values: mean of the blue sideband 8.82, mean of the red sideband 8.36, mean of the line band 7.96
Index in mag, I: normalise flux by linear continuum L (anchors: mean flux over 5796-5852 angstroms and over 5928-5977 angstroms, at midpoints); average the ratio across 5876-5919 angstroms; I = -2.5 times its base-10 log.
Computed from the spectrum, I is 0.075 mag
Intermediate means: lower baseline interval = 8.75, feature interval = 7.95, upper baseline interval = 8.35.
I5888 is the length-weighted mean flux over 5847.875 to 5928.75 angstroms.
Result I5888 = 8.18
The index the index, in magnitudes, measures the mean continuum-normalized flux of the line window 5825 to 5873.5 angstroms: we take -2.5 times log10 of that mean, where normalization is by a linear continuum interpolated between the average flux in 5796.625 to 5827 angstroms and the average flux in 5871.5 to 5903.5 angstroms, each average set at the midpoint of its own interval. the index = -0.04 mag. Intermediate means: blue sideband 8.72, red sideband 7.85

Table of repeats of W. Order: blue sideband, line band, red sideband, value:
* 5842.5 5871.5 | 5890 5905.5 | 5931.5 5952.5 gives 1.6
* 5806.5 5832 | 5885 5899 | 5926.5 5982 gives 2.3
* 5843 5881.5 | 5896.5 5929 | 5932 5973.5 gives 0.4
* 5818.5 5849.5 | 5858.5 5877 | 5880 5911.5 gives -0.9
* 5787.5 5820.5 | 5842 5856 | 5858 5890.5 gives -0.3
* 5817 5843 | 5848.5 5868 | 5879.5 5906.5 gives -0.2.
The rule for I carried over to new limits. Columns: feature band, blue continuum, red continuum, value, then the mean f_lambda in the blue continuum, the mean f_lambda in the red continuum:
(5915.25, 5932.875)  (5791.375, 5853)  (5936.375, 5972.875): 0.006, 8.77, 8.34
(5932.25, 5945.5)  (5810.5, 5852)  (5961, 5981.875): -0.005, 8.71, 8.23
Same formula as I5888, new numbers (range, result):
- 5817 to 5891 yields 8.47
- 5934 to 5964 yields 8.32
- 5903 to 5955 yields 8.41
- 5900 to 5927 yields 8.38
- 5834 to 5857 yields 8.65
